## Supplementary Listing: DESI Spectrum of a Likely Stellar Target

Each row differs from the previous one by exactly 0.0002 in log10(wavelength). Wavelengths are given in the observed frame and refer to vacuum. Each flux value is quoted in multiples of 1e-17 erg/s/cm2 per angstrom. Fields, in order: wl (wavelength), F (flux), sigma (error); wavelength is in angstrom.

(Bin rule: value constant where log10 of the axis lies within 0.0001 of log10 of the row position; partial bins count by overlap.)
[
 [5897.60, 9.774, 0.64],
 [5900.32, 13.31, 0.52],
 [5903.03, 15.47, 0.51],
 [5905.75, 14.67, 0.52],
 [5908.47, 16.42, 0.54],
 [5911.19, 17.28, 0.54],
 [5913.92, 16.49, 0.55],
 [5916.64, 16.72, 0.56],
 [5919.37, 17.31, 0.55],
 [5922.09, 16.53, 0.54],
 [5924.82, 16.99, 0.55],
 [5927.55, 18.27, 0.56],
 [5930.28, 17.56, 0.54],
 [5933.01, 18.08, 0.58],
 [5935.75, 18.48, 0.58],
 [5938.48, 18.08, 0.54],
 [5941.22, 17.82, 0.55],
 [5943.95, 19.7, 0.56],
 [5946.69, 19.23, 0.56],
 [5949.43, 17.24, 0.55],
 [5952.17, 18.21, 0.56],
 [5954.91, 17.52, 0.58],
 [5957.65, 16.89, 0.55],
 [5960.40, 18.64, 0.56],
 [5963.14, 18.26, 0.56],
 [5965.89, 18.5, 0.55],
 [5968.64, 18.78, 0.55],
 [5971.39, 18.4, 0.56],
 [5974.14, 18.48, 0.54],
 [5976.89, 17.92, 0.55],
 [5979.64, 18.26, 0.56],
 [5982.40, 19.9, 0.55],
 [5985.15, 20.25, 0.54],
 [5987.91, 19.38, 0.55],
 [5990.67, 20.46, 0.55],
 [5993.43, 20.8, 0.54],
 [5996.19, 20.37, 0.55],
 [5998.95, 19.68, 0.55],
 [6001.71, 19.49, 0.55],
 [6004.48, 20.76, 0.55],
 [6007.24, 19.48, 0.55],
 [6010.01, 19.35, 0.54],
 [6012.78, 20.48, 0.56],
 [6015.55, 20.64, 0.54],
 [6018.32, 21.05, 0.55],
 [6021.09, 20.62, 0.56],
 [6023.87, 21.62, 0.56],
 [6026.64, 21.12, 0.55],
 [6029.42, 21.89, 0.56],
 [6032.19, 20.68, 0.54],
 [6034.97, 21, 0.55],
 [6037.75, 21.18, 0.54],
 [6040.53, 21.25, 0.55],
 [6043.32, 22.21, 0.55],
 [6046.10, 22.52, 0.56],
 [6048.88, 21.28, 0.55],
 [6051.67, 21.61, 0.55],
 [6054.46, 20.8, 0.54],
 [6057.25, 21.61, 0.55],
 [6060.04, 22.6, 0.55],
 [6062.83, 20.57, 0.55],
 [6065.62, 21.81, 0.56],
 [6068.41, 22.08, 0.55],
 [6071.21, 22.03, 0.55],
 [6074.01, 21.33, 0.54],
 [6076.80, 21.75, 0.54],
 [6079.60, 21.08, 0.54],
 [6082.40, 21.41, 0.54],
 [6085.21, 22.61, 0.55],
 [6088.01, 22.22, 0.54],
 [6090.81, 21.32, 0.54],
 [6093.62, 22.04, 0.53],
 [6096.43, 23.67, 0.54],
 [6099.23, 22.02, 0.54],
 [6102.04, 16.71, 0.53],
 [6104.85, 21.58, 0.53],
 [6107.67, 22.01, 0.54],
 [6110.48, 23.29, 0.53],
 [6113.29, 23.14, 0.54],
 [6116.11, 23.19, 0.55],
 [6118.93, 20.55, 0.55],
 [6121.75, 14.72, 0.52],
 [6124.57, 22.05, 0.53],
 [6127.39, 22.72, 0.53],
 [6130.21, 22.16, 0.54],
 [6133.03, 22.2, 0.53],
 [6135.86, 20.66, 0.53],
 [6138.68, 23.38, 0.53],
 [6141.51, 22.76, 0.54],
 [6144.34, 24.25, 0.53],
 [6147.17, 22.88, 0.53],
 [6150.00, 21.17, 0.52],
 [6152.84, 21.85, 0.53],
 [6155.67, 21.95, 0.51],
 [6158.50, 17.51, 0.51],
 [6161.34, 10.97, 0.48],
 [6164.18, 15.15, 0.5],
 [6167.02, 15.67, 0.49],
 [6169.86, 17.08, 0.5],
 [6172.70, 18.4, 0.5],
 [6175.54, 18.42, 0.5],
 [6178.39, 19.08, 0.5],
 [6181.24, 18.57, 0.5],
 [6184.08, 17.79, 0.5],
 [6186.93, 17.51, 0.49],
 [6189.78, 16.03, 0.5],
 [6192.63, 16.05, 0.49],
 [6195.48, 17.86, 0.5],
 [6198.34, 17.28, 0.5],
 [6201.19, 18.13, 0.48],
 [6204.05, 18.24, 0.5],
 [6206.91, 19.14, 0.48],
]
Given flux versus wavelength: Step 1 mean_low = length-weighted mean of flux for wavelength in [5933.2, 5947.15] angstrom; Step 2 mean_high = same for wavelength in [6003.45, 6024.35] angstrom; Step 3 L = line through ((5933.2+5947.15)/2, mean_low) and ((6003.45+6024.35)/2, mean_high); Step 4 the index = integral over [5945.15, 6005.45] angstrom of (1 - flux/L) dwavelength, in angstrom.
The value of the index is 1.6 angstrom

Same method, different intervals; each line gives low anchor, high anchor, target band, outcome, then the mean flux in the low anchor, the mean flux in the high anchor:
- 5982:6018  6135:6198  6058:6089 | -3.53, 20.1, 18.8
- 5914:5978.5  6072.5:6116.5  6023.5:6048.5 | -1.47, 18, 21.8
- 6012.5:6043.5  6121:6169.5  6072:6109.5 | -1.74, 21.1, 20.1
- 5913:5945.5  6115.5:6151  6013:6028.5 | -1.19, 17.7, 21.7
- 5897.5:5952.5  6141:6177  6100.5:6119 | -2.99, 17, 19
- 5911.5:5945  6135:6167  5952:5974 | -0.19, 17.6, 20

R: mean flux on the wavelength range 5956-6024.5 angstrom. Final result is 19.5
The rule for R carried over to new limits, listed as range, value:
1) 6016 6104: 21.5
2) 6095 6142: 21.6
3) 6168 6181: 18.2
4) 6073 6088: 21.7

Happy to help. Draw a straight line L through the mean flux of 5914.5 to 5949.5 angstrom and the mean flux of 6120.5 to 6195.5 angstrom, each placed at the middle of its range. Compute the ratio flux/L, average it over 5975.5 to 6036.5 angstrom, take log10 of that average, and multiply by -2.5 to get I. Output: -0.11 mag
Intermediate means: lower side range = 17.8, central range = 20.2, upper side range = 19.2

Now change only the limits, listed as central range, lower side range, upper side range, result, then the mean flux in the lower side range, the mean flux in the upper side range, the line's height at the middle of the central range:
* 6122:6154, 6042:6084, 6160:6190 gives -0.198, 21.6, 16.8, 18.4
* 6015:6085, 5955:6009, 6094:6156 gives -0.055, 19.2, 21.8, 20.4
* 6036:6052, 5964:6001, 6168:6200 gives -0.154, 19.3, 17.6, 18.8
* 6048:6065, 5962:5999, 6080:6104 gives -0.034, 19.2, 21.5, 20.8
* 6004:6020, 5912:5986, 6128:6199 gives -0.107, 18.1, 19.1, 18.4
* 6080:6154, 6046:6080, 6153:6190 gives -0.121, 21.6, 17.4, 19.5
